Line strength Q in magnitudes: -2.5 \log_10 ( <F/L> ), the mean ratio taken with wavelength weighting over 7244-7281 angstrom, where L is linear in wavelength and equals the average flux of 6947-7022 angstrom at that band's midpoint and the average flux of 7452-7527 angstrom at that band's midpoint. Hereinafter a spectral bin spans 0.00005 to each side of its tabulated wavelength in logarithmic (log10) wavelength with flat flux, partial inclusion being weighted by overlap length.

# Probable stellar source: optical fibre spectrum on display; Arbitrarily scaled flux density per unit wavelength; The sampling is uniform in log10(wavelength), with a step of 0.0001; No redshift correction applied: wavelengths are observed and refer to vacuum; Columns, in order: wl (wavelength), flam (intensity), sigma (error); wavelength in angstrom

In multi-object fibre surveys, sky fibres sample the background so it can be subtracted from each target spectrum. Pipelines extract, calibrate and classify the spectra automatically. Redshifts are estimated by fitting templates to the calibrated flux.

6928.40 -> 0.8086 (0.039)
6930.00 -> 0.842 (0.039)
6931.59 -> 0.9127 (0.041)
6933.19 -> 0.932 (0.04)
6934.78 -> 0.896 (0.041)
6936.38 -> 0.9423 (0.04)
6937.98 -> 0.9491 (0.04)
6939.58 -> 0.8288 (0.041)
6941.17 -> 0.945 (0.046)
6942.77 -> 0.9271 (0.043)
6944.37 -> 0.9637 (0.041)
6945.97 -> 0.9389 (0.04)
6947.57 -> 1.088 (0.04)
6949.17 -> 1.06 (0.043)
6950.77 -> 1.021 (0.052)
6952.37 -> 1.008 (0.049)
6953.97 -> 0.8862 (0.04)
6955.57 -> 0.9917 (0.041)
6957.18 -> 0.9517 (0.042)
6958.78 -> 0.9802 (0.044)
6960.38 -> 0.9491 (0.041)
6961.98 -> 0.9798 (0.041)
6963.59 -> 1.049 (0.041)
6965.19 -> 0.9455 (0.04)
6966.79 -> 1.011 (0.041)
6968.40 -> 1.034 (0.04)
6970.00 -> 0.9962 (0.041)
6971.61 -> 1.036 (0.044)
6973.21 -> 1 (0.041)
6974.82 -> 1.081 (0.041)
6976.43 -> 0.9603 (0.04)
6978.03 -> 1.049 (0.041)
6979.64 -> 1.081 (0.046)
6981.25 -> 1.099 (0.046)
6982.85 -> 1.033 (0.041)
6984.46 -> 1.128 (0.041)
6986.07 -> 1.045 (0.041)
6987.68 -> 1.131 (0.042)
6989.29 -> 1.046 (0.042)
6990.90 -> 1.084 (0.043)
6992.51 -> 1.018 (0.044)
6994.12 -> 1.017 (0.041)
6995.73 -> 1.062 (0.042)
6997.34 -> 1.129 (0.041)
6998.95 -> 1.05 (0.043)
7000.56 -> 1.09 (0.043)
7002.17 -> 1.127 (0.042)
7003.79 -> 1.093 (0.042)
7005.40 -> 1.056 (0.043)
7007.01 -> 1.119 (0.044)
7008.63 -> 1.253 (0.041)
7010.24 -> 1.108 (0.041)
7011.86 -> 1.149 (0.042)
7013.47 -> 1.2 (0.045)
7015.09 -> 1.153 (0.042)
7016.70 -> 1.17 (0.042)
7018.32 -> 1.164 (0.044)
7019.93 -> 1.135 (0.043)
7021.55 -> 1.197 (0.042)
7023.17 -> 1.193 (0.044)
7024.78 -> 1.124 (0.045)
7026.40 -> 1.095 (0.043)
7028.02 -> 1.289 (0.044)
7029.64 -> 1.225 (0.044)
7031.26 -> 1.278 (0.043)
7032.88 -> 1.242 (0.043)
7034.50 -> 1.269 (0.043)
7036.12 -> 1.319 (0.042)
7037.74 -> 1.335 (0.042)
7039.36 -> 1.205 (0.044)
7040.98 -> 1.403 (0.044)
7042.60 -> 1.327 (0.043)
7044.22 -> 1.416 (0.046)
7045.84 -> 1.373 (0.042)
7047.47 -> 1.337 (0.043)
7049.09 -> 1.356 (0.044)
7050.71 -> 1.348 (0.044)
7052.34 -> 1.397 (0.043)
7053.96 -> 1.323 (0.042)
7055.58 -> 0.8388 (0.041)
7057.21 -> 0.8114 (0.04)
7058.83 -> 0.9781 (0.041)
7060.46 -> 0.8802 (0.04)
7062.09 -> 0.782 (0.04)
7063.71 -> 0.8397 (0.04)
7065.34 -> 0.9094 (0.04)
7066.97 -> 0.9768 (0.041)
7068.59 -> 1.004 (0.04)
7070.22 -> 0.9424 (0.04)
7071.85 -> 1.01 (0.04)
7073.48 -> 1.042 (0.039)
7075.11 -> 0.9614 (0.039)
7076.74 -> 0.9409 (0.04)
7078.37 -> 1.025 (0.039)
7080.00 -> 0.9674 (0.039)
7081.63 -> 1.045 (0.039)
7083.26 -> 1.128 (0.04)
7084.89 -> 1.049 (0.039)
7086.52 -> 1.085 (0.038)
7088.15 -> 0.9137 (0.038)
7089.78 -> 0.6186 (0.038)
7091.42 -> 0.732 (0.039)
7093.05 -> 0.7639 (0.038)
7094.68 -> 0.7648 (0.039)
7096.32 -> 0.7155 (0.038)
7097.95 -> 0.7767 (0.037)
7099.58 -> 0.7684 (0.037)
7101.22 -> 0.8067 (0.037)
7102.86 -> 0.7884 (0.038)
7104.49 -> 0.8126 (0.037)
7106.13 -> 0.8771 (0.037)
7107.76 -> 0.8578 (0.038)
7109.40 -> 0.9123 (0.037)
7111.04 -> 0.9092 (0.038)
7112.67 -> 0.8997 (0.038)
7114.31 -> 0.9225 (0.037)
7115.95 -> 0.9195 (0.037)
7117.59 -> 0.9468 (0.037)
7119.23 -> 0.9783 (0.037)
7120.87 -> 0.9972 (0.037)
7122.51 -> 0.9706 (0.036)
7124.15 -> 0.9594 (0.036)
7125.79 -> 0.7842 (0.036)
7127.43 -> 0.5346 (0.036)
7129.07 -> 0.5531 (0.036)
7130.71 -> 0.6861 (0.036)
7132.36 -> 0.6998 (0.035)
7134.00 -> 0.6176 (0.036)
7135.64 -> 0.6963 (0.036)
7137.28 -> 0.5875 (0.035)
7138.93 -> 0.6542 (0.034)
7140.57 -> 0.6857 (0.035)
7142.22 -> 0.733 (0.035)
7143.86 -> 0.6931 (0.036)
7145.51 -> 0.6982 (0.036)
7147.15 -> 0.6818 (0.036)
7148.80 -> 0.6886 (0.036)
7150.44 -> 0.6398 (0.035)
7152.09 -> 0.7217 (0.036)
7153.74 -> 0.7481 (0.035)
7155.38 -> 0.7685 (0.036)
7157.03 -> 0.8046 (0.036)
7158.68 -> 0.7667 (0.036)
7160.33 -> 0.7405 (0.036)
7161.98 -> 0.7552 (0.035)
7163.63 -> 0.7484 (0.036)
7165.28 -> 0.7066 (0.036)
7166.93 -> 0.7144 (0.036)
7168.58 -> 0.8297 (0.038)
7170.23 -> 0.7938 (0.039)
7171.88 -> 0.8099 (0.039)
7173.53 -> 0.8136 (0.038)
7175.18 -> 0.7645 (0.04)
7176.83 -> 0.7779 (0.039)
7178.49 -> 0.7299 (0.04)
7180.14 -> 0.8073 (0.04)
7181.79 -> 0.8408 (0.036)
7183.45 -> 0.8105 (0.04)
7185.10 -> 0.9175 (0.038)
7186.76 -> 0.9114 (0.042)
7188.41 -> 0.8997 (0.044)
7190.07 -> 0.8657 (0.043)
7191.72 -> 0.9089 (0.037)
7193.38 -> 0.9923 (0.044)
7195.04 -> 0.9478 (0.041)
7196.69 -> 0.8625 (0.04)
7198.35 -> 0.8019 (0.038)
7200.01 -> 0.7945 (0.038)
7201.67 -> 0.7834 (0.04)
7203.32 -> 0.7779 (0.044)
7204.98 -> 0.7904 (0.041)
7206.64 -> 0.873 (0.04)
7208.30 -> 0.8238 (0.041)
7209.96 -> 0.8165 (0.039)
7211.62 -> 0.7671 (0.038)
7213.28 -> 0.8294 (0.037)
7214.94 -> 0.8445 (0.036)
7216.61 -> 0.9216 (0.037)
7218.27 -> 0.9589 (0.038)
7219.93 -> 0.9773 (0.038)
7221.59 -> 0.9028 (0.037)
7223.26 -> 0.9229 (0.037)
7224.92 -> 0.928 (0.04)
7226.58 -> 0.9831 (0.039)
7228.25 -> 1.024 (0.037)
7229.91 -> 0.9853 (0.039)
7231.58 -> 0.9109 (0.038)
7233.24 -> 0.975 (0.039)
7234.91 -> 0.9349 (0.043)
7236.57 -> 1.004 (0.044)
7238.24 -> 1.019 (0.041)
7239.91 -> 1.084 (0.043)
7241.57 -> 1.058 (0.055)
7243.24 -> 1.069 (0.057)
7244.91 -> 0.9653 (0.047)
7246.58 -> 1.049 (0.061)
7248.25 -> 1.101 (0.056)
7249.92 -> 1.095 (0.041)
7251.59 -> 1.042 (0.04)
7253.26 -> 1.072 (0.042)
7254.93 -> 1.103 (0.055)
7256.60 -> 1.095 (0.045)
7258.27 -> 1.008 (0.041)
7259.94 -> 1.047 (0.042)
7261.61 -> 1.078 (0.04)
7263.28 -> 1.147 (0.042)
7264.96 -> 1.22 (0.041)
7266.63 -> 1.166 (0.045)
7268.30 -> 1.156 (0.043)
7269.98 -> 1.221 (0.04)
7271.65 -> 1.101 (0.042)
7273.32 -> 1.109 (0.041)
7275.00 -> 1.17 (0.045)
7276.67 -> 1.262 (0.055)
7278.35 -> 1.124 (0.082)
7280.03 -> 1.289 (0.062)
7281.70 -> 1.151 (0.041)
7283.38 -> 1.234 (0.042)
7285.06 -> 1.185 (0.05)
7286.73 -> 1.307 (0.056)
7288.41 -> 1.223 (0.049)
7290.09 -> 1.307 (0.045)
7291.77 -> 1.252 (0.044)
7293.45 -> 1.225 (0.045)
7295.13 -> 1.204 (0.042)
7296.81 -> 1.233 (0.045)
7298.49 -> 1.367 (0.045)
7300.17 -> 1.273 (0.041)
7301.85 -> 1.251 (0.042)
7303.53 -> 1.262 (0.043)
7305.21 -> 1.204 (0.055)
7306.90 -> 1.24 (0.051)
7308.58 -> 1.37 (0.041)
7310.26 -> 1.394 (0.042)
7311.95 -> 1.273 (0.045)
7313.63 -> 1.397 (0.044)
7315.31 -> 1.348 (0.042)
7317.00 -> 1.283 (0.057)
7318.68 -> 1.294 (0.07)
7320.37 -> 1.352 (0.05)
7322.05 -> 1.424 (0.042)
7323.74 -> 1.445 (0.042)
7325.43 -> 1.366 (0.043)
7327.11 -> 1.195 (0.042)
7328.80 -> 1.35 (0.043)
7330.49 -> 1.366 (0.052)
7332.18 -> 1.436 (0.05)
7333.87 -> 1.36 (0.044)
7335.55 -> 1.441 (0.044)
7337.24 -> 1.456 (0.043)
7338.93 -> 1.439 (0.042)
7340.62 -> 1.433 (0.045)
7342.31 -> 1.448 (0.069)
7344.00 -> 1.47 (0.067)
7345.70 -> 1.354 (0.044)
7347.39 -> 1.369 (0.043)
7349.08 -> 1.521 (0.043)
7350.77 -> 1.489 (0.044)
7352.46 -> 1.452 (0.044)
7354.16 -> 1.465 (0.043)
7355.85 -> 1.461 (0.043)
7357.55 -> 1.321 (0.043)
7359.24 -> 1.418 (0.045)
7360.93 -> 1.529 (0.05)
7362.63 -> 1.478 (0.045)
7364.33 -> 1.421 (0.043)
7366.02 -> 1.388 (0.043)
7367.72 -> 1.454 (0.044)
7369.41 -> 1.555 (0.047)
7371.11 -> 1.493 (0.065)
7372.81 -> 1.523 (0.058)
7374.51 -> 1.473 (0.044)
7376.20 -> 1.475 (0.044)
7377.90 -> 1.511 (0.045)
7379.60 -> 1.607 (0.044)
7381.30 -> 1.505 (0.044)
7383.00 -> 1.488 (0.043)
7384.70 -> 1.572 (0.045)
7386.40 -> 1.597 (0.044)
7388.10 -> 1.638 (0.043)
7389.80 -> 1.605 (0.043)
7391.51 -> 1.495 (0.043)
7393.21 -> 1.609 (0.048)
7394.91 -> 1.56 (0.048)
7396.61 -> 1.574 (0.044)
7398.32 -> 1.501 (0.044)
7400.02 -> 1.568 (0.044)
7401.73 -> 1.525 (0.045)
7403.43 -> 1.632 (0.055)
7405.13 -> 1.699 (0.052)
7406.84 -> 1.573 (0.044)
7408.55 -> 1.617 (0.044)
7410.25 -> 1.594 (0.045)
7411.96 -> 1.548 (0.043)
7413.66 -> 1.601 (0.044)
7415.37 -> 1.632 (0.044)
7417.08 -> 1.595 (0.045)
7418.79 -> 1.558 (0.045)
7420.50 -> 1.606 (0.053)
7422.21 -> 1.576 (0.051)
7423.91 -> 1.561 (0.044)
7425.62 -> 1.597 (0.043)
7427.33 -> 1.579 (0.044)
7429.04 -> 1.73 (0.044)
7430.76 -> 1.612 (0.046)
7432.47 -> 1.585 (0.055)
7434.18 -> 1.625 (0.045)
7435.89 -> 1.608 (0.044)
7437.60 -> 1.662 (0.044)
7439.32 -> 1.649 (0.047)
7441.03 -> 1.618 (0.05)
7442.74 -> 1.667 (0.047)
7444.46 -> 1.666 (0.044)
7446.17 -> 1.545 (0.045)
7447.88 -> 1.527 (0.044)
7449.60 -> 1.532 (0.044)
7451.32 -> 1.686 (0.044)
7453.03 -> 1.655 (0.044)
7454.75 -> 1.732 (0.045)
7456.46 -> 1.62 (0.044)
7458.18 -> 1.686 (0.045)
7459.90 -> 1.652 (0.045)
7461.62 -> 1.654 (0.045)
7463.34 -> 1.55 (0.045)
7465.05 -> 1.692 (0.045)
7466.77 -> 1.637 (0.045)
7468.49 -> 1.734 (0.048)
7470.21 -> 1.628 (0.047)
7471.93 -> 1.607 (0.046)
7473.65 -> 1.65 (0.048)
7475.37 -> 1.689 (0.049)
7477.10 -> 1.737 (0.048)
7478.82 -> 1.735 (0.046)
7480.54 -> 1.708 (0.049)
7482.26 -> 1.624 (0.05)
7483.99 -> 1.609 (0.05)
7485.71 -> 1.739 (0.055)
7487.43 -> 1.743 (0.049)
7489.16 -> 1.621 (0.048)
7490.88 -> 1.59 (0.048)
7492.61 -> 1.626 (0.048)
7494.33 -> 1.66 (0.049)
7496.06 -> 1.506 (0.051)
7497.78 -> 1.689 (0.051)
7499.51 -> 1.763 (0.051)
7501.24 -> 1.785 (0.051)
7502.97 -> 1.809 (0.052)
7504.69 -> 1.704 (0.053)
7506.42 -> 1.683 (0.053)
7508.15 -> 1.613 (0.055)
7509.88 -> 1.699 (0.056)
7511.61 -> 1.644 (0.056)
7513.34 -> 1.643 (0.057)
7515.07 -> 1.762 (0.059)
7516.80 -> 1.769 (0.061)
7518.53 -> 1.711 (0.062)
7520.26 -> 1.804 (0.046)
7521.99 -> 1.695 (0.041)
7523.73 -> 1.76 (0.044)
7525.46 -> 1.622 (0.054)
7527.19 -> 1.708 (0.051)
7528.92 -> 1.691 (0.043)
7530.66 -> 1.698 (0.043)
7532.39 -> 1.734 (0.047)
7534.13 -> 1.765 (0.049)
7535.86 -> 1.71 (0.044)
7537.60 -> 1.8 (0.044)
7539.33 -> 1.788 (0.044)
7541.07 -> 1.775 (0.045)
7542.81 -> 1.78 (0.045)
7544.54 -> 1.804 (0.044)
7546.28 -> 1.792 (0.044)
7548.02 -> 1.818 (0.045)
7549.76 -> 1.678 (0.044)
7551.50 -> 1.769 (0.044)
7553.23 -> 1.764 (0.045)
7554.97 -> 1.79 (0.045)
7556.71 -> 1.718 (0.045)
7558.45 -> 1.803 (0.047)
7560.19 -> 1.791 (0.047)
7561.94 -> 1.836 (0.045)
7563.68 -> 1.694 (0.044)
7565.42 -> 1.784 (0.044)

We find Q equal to 0.25 mag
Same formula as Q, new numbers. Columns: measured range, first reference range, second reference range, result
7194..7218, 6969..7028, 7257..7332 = 0.40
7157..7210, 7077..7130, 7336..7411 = 0.28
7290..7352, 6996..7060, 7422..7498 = 0.11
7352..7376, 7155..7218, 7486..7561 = -0.13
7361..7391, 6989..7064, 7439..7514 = 0.02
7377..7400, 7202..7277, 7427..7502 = -0.09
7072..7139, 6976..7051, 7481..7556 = 0.44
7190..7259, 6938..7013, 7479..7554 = 0.39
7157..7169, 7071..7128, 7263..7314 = 0.32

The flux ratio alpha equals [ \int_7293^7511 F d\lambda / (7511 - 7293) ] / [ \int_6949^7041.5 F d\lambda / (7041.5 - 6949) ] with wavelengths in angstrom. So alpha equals 1.4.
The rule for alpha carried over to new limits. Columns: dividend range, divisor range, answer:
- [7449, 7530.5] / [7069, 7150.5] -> 2.02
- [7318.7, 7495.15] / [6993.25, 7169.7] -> 1.62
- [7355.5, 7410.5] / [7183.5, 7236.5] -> 1.71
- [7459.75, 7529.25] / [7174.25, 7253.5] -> 1.84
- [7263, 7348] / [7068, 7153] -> 1.56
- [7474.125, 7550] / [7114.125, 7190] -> 2.22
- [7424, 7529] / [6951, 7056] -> 1.47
